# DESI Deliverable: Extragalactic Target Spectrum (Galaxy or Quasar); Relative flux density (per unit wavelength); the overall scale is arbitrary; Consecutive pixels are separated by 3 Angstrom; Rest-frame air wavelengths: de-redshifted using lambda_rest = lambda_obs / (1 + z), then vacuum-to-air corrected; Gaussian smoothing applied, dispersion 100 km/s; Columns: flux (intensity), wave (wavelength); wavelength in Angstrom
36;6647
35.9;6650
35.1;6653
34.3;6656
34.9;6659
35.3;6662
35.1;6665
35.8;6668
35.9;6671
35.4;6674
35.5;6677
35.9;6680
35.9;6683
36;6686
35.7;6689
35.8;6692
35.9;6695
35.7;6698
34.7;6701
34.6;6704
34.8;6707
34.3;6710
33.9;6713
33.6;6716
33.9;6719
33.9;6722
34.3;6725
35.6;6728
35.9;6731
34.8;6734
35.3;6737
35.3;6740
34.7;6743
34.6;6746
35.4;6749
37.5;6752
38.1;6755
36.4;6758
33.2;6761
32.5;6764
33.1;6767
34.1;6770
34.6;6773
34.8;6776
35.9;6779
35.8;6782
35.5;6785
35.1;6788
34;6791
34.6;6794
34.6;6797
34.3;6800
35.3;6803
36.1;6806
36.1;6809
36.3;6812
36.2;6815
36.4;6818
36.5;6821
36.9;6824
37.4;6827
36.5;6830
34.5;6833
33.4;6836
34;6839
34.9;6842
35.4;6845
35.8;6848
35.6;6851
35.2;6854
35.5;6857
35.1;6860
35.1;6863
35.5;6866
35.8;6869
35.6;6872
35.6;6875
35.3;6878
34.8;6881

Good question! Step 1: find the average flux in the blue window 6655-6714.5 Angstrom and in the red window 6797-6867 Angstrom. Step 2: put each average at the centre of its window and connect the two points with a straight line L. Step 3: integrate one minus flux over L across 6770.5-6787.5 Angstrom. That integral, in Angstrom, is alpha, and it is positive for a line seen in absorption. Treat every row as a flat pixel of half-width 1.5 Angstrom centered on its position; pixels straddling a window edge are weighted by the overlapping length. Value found 0.10 Angstrom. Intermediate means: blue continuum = 35.3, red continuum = 35.5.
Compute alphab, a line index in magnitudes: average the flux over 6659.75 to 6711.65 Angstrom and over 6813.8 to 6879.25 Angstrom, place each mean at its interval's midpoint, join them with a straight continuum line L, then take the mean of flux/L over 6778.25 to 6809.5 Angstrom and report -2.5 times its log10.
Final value 0.01 mag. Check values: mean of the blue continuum 35.4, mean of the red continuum 35.6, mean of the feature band 35.2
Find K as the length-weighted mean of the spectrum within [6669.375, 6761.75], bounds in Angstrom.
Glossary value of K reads 35.3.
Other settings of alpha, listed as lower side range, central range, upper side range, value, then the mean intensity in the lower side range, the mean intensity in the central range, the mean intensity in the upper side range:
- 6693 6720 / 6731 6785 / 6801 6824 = 0.40 Angstrom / 34.6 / 35.1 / 36.1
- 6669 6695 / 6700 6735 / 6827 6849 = 1.08 Angstrom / 35.8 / 34.5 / 35.1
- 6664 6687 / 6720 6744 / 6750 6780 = 0.21 Angstrom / 35.7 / 35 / 35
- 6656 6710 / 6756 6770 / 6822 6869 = 0.56 Angstrom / 35.4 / 34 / 35.4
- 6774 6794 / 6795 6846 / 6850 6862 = -0.49 Angstrom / 35.1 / 35.6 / 35.3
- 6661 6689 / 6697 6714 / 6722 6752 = 0.36 Angstrom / 35.7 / 34.7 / 35.2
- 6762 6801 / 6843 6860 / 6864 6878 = -0.05 Angstrom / 34.5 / 35.4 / 35.6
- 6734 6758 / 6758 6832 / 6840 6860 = 0.68 Angstrom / 35.8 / 35.3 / 35.3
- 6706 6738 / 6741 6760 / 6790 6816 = -0.66 Angstrom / 34.6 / 36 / 35.3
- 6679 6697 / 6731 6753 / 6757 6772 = -0.61 Angstrom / 35.9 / 35.4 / 33.8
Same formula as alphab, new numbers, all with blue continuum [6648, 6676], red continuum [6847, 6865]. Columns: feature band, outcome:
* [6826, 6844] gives 0.01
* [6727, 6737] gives 0.00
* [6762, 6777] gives 0.05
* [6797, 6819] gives -0.01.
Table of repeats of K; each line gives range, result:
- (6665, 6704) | 35.6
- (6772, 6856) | 35.4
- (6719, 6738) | 34.9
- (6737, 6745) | 35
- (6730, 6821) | 35.2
